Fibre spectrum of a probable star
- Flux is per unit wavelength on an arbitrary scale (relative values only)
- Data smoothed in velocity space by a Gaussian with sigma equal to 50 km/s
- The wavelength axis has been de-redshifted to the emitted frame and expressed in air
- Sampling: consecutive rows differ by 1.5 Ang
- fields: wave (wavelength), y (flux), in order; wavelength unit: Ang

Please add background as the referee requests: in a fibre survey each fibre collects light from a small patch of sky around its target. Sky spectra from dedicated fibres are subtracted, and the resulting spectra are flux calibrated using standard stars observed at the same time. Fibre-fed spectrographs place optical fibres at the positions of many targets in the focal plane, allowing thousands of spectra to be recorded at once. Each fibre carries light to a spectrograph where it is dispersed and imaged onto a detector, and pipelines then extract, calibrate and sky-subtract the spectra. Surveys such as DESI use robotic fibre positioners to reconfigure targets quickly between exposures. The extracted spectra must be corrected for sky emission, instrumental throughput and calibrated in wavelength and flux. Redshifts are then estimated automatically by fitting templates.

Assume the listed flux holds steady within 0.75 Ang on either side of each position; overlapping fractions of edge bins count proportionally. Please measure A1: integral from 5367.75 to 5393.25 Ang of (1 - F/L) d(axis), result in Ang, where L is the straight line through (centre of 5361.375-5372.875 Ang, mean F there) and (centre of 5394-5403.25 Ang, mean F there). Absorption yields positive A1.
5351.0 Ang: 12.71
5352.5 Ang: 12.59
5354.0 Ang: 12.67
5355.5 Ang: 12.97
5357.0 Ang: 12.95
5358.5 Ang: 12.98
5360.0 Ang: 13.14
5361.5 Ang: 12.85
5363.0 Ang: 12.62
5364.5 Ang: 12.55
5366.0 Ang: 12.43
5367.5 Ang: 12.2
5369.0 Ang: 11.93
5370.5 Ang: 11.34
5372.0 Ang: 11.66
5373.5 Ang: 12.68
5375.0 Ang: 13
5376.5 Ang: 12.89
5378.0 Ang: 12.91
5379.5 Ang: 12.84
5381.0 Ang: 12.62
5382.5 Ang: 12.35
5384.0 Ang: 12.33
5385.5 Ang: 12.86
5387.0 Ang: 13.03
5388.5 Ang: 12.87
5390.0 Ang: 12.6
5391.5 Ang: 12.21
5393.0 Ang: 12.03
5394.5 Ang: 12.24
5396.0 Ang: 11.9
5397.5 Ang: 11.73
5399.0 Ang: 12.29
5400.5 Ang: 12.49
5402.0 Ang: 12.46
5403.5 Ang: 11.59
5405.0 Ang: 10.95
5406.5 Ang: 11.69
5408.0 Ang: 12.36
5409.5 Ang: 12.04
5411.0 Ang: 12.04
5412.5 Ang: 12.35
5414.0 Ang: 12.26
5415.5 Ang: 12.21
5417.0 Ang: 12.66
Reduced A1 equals -0.7 Ang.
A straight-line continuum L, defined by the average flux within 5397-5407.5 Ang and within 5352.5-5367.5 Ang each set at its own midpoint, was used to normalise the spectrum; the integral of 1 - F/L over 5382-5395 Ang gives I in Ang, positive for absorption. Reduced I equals -0.4 Ang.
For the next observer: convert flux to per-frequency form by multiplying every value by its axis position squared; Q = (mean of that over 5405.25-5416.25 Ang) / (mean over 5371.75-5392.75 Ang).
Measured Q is 0.97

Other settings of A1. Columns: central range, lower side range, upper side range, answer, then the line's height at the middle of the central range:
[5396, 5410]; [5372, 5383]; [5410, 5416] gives 0.4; 12.3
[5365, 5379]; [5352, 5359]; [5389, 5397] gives 0.2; 12.6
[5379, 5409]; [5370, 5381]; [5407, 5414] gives 0.2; 12.3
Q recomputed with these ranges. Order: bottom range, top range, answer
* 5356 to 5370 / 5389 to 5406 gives 0.97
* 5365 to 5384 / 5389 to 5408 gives 0.98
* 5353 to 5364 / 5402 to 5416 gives 0.95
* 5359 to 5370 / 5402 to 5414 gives 0.97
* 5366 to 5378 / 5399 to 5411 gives 0.99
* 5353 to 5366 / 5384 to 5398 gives 0.98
